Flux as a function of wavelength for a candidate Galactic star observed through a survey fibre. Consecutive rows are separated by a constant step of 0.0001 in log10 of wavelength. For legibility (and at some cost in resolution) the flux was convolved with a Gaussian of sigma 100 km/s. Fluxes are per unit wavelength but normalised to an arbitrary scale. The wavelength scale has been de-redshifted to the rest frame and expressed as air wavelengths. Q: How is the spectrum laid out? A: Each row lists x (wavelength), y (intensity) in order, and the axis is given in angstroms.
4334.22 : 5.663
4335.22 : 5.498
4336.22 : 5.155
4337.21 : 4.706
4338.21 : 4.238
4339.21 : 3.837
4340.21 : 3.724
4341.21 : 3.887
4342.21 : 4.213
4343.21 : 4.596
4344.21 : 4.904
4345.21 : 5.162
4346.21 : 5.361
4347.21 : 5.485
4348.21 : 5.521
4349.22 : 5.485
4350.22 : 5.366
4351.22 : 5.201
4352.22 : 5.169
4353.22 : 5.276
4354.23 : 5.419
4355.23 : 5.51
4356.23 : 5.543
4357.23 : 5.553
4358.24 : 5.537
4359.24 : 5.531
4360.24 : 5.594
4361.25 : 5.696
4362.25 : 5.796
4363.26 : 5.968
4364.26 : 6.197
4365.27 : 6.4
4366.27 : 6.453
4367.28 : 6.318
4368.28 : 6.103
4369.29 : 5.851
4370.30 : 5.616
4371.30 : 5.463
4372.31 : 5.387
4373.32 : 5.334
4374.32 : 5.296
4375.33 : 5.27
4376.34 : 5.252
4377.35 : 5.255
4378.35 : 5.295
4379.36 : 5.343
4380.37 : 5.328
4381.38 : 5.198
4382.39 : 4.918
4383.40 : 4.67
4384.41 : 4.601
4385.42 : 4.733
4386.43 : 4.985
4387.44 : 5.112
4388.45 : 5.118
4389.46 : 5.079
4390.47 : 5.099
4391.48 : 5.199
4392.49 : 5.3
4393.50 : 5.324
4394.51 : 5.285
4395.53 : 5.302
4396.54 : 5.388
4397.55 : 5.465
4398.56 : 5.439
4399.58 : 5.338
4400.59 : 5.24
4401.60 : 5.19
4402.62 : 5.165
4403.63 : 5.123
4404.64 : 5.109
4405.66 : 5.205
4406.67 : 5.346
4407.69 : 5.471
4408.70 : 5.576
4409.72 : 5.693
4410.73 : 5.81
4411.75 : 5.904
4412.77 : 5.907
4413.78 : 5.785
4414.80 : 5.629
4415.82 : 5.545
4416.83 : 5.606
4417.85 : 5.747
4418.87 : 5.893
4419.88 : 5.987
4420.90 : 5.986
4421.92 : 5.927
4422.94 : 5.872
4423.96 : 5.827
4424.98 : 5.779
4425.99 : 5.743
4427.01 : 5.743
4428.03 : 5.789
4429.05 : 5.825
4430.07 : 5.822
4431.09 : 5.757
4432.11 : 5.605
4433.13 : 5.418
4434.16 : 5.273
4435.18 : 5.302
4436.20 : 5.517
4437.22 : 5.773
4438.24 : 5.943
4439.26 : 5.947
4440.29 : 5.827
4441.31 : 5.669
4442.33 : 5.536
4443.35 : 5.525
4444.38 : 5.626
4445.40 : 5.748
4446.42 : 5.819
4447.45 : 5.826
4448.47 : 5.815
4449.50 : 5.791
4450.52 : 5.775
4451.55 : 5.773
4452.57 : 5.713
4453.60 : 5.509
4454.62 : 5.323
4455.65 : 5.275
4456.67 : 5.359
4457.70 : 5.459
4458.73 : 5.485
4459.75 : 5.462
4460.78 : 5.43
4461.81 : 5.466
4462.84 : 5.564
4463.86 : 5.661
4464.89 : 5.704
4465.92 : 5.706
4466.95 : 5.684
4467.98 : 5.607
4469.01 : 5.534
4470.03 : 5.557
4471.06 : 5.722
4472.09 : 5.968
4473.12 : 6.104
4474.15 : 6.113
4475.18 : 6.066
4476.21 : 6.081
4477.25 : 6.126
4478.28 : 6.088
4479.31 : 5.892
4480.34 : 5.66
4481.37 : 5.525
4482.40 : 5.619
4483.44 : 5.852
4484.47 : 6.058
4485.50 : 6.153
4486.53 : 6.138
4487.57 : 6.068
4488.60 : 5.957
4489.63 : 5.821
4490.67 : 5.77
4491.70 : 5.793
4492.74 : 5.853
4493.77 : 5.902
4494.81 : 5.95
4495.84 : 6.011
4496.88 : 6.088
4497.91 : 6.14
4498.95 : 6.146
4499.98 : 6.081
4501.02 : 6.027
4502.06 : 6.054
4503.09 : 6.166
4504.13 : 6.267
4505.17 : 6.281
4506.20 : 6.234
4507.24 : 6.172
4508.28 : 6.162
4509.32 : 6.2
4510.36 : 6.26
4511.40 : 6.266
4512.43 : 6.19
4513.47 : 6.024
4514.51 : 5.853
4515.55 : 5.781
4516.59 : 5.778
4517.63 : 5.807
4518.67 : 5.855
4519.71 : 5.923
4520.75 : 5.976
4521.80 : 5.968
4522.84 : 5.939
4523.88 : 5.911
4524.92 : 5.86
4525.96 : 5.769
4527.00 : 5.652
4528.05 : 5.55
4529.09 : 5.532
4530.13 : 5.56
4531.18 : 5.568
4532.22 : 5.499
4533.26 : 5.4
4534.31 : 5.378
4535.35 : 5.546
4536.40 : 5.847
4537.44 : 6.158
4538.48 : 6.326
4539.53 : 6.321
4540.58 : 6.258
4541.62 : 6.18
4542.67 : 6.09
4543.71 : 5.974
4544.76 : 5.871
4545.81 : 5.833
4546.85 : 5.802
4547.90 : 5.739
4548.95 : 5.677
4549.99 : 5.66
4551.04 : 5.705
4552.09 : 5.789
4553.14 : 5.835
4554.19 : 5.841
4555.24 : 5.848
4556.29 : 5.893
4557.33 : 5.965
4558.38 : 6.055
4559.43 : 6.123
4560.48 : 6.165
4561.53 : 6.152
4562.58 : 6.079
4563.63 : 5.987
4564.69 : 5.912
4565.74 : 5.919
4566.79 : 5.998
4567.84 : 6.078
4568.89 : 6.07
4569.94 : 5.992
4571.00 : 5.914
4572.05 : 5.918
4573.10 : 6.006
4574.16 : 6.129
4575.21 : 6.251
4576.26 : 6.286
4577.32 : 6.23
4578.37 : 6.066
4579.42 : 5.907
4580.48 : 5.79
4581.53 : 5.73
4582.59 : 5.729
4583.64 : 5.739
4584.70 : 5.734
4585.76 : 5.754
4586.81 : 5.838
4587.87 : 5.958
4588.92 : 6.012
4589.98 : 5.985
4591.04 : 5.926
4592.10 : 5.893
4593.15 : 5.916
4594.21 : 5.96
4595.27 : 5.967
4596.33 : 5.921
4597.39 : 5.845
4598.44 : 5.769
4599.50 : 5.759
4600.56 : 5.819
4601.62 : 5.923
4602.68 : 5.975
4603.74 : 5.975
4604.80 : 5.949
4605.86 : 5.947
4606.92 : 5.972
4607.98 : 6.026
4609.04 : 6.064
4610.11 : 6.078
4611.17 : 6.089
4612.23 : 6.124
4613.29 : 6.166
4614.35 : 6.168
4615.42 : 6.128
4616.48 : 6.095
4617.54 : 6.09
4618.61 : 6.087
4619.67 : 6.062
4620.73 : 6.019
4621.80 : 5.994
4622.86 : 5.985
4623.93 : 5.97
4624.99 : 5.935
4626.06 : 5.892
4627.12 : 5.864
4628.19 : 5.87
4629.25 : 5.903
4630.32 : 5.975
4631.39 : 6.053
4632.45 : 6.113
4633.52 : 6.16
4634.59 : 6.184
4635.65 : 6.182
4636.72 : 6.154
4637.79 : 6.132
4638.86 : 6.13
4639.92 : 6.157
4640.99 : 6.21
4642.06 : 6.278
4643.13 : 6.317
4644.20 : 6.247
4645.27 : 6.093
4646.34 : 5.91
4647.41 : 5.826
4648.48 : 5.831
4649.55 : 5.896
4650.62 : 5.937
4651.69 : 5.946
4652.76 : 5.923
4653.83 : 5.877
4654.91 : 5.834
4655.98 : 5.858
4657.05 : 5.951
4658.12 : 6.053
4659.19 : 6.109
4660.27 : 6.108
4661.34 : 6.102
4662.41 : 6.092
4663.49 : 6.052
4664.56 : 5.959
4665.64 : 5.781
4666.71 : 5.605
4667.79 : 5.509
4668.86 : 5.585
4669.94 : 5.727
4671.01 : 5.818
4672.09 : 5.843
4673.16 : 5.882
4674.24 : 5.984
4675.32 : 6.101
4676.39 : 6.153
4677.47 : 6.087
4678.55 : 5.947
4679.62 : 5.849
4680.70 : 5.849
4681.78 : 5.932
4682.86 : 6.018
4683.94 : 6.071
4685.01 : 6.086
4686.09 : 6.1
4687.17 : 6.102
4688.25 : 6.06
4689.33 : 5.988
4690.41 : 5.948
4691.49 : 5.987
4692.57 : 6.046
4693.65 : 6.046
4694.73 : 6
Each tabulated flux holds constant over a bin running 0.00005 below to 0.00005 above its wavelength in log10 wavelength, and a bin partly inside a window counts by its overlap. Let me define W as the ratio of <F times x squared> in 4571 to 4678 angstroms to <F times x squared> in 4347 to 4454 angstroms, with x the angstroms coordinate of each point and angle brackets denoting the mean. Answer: 1.19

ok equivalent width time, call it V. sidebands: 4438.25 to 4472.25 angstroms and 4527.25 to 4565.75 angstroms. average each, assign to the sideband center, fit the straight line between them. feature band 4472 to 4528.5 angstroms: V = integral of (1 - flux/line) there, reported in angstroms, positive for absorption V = -2.3 angstroms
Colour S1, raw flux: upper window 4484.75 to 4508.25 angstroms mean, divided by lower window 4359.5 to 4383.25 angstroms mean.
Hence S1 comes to 1.08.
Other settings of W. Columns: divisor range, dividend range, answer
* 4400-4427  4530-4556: 1.10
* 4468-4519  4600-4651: 1.07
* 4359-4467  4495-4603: 1.14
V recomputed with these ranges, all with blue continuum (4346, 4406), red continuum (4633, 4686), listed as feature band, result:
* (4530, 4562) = -0.70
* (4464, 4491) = -1.24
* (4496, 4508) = -1.03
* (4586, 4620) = -0.65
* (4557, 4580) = -1.02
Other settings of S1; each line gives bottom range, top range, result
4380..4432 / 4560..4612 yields 1.09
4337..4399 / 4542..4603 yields 1.12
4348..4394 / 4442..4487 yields 1.06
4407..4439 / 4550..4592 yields 1.04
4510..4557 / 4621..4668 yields 1.02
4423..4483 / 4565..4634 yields 1.05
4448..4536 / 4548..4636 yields 1.02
